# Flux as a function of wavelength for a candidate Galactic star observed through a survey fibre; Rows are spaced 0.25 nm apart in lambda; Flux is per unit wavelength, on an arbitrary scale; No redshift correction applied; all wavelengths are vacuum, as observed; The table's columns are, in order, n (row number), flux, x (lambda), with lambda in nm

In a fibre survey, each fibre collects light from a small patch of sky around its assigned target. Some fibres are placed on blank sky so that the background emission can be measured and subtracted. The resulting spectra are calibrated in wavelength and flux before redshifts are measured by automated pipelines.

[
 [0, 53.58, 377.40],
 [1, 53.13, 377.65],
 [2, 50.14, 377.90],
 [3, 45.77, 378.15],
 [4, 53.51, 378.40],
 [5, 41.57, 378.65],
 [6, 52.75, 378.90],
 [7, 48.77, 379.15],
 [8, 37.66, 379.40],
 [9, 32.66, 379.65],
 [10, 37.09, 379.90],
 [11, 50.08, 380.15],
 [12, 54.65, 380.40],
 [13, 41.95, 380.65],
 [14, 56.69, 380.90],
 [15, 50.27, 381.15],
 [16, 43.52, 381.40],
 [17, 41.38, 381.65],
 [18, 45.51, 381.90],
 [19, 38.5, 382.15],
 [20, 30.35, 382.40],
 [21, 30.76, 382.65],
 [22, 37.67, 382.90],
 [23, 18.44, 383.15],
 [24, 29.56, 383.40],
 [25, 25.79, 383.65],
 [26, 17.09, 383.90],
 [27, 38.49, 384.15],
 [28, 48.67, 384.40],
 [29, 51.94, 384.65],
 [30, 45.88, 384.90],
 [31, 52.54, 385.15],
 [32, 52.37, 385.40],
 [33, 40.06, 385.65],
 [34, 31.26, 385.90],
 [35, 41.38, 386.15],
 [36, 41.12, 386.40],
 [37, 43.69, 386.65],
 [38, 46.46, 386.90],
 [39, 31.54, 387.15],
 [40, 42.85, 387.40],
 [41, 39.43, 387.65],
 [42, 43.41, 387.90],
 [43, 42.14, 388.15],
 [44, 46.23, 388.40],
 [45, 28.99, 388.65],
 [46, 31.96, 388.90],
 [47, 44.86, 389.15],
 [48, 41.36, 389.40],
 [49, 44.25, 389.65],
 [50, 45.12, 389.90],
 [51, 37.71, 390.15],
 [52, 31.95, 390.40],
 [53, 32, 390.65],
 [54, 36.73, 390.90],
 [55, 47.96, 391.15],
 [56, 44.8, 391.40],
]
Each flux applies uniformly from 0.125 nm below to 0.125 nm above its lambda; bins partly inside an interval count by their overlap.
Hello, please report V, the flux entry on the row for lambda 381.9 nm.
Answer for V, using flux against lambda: 45.51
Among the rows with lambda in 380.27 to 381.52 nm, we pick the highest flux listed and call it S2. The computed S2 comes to 56.69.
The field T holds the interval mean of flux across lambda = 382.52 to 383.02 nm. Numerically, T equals 34.1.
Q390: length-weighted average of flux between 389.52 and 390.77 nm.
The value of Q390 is 38.2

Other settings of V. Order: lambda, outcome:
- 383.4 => 29.56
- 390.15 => 37.71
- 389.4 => 41.36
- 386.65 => 43.69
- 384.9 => 45.88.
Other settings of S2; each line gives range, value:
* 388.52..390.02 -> 45.12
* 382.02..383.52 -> 38.5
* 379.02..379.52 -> 48.77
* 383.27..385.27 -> 52.54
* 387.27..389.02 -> 46.23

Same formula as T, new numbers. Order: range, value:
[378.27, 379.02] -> 49.2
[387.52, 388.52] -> 42.8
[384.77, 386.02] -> 44.5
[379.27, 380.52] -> 42.4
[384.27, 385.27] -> 49.7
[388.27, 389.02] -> 35.8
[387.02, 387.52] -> 37.2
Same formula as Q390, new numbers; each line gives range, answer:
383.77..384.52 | 34.6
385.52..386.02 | 35.9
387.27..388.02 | 41.8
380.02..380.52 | 52.2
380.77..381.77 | 48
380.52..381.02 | 49.3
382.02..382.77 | 33.3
